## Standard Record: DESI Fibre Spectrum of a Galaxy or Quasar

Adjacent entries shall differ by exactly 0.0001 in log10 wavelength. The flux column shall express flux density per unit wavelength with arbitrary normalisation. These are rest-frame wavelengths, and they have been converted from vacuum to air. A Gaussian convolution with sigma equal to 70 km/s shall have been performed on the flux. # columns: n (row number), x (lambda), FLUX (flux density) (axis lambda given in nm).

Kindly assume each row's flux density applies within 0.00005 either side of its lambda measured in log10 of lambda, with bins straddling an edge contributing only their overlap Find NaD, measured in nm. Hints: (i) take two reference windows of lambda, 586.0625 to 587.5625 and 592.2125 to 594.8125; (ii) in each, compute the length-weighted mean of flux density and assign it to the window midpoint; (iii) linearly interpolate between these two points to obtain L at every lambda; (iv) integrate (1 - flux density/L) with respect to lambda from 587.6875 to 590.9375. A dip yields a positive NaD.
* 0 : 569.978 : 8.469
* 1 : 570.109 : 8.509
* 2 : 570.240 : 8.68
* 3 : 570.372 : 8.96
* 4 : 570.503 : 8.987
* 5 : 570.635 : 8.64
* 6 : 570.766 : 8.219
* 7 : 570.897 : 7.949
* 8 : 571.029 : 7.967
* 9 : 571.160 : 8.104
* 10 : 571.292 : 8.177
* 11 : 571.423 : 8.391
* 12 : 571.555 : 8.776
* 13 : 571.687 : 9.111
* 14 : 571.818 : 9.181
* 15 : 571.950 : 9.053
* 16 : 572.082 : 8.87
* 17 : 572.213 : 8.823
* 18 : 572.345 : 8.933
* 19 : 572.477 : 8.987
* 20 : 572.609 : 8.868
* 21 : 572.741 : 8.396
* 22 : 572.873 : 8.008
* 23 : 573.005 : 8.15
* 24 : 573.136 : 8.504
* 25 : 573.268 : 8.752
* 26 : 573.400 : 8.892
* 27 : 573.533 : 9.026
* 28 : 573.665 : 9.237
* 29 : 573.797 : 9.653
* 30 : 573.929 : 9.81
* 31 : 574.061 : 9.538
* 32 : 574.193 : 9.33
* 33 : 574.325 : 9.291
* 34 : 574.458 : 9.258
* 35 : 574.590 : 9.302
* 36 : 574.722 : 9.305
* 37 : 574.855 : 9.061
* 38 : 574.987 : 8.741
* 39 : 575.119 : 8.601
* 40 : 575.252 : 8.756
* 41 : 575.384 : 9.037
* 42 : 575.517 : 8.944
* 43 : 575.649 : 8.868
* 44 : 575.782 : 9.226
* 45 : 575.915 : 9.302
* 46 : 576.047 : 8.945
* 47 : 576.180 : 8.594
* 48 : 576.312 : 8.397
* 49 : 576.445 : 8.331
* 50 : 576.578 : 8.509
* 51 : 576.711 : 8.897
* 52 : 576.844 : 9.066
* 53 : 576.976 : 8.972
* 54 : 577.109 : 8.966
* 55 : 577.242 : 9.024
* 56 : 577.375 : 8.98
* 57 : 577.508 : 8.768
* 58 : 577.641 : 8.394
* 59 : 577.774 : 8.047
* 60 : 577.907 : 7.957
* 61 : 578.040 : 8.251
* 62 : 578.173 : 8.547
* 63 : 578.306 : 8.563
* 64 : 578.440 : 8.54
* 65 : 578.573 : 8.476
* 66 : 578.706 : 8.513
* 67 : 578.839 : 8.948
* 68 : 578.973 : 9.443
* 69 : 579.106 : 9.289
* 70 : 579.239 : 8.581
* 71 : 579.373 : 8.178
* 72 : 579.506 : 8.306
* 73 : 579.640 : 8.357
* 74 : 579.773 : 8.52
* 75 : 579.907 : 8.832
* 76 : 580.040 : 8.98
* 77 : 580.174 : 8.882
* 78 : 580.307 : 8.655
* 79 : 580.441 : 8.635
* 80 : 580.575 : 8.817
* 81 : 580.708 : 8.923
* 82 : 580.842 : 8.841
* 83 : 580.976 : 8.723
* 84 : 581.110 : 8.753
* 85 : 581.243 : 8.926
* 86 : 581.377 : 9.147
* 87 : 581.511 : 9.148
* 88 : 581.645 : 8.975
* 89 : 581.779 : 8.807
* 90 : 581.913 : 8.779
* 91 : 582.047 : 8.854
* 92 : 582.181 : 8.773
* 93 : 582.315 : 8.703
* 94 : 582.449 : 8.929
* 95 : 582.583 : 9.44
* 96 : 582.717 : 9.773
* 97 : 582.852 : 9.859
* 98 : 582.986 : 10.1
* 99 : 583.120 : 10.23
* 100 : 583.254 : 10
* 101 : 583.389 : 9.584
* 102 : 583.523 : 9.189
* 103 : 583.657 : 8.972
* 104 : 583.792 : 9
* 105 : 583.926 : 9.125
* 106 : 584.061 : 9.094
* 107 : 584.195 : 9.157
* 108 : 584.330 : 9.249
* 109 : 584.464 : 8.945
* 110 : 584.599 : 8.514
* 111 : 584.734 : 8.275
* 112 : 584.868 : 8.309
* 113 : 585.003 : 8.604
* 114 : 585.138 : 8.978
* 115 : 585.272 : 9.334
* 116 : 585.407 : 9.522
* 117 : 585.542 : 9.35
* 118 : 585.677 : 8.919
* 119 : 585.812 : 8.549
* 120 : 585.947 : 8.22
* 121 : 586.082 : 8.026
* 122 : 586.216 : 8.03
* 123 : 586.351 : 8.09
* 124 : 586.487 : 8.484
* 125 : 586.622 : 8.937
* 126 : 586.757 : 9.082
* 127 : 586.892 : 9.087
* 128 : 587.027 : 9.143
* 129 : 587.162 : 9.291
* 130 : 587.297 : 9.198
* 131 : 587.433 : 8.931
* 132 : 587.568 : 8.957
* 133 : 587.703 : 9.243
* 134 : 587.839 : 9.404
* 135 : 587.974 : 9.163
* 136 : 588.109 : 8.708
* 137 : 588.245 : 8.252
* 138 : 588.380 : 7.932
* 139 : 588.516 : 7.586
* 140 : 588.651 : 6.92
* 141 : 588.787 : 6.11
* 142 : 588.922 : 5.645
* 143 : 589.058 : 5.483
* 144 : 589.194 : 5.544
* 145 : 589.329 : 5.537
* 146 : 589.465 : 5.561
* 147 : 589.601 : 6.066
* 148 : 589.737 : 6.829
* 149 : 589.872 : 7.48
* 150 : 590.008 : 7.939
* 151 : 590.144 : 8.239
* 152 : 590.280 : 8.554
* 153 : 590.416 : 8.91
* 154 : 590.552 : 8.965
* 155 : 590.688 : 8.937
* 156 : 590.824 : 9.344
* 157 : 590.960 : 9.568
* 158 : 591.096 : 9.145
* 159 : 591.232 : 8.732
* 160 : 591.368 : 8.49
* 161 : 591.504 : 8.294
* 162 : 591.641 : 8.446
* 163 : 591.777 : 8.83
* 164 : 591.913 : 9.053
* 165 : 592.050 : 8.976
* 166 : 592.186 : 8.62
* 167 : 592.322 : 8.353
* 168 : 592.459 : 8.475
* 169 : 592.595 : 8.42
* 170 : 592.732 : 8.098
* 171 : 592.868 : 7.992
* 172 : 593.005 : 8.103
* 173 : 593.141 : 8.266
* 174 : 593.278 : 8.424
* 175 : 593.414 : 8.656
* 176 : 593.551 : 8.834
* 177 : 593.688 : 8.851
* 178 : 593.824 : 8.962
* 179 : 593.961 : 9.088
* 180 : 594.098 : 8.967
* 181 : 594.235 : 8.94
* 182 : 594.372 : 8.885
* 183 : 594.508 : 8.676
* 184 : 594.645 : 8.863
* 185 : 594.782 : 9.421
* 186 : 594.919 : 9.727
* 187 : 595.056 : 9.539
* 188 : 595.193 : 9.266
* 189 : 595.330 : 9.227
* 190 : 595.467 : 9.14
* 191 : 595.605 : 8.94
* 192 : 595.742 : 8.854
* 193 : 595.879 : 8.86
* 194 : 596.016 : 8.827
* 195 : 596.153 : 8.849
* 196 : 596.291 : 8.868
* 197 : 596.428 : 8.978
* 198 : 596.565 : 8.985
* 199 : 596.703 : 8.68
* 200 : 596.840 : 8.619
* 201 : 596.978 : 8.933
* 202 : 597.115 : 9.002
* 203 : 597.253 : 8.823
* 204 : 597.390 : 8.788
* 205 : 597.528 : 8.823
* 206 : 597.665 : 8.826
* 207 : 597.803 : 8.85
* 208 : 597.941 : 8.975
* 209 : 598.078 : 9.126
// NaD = 0.42 nm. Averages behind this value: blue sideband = 8.79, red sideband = 8.64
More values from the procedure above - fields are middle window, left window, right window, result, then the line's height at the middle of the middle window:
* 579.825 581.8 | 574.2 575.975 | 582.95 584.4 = 0.09 nm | 9.3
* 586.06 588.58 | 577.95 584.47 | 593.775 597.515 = 0.07 nm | 8.97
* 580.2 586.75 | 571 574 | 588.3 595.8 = -0.36 nm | 8.49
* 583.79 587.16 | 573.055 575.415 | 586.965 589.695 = -0.38 nm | 7.92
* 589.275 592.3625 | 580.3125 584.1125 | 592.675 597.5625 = 0.25 nm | 8.95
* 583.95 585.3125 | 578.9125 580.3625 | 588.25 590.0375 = -0.23 nm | 7.58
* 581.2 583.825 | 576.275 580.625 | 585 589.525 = -0.26 nm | 8.43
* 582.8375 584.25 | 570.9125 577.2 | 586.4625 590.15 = -0.23 nm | 8.15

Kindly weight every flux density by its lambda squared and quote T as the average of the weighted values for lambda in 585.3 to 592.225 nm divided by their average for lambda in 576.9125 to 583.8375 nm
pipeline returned 0.95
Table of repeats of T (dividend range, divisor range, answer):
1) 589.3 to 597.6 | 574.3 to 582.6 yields 1.03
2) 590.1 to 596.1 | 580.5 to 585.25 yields 1.01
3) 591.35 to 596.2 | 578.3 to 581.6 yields 1.05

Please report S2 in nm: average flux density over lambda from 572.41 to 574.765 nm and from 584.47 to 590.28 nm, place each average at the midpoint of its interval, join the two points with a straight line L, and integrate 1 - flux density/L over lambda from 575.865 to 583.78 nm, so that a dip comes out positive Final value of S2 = -0.27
